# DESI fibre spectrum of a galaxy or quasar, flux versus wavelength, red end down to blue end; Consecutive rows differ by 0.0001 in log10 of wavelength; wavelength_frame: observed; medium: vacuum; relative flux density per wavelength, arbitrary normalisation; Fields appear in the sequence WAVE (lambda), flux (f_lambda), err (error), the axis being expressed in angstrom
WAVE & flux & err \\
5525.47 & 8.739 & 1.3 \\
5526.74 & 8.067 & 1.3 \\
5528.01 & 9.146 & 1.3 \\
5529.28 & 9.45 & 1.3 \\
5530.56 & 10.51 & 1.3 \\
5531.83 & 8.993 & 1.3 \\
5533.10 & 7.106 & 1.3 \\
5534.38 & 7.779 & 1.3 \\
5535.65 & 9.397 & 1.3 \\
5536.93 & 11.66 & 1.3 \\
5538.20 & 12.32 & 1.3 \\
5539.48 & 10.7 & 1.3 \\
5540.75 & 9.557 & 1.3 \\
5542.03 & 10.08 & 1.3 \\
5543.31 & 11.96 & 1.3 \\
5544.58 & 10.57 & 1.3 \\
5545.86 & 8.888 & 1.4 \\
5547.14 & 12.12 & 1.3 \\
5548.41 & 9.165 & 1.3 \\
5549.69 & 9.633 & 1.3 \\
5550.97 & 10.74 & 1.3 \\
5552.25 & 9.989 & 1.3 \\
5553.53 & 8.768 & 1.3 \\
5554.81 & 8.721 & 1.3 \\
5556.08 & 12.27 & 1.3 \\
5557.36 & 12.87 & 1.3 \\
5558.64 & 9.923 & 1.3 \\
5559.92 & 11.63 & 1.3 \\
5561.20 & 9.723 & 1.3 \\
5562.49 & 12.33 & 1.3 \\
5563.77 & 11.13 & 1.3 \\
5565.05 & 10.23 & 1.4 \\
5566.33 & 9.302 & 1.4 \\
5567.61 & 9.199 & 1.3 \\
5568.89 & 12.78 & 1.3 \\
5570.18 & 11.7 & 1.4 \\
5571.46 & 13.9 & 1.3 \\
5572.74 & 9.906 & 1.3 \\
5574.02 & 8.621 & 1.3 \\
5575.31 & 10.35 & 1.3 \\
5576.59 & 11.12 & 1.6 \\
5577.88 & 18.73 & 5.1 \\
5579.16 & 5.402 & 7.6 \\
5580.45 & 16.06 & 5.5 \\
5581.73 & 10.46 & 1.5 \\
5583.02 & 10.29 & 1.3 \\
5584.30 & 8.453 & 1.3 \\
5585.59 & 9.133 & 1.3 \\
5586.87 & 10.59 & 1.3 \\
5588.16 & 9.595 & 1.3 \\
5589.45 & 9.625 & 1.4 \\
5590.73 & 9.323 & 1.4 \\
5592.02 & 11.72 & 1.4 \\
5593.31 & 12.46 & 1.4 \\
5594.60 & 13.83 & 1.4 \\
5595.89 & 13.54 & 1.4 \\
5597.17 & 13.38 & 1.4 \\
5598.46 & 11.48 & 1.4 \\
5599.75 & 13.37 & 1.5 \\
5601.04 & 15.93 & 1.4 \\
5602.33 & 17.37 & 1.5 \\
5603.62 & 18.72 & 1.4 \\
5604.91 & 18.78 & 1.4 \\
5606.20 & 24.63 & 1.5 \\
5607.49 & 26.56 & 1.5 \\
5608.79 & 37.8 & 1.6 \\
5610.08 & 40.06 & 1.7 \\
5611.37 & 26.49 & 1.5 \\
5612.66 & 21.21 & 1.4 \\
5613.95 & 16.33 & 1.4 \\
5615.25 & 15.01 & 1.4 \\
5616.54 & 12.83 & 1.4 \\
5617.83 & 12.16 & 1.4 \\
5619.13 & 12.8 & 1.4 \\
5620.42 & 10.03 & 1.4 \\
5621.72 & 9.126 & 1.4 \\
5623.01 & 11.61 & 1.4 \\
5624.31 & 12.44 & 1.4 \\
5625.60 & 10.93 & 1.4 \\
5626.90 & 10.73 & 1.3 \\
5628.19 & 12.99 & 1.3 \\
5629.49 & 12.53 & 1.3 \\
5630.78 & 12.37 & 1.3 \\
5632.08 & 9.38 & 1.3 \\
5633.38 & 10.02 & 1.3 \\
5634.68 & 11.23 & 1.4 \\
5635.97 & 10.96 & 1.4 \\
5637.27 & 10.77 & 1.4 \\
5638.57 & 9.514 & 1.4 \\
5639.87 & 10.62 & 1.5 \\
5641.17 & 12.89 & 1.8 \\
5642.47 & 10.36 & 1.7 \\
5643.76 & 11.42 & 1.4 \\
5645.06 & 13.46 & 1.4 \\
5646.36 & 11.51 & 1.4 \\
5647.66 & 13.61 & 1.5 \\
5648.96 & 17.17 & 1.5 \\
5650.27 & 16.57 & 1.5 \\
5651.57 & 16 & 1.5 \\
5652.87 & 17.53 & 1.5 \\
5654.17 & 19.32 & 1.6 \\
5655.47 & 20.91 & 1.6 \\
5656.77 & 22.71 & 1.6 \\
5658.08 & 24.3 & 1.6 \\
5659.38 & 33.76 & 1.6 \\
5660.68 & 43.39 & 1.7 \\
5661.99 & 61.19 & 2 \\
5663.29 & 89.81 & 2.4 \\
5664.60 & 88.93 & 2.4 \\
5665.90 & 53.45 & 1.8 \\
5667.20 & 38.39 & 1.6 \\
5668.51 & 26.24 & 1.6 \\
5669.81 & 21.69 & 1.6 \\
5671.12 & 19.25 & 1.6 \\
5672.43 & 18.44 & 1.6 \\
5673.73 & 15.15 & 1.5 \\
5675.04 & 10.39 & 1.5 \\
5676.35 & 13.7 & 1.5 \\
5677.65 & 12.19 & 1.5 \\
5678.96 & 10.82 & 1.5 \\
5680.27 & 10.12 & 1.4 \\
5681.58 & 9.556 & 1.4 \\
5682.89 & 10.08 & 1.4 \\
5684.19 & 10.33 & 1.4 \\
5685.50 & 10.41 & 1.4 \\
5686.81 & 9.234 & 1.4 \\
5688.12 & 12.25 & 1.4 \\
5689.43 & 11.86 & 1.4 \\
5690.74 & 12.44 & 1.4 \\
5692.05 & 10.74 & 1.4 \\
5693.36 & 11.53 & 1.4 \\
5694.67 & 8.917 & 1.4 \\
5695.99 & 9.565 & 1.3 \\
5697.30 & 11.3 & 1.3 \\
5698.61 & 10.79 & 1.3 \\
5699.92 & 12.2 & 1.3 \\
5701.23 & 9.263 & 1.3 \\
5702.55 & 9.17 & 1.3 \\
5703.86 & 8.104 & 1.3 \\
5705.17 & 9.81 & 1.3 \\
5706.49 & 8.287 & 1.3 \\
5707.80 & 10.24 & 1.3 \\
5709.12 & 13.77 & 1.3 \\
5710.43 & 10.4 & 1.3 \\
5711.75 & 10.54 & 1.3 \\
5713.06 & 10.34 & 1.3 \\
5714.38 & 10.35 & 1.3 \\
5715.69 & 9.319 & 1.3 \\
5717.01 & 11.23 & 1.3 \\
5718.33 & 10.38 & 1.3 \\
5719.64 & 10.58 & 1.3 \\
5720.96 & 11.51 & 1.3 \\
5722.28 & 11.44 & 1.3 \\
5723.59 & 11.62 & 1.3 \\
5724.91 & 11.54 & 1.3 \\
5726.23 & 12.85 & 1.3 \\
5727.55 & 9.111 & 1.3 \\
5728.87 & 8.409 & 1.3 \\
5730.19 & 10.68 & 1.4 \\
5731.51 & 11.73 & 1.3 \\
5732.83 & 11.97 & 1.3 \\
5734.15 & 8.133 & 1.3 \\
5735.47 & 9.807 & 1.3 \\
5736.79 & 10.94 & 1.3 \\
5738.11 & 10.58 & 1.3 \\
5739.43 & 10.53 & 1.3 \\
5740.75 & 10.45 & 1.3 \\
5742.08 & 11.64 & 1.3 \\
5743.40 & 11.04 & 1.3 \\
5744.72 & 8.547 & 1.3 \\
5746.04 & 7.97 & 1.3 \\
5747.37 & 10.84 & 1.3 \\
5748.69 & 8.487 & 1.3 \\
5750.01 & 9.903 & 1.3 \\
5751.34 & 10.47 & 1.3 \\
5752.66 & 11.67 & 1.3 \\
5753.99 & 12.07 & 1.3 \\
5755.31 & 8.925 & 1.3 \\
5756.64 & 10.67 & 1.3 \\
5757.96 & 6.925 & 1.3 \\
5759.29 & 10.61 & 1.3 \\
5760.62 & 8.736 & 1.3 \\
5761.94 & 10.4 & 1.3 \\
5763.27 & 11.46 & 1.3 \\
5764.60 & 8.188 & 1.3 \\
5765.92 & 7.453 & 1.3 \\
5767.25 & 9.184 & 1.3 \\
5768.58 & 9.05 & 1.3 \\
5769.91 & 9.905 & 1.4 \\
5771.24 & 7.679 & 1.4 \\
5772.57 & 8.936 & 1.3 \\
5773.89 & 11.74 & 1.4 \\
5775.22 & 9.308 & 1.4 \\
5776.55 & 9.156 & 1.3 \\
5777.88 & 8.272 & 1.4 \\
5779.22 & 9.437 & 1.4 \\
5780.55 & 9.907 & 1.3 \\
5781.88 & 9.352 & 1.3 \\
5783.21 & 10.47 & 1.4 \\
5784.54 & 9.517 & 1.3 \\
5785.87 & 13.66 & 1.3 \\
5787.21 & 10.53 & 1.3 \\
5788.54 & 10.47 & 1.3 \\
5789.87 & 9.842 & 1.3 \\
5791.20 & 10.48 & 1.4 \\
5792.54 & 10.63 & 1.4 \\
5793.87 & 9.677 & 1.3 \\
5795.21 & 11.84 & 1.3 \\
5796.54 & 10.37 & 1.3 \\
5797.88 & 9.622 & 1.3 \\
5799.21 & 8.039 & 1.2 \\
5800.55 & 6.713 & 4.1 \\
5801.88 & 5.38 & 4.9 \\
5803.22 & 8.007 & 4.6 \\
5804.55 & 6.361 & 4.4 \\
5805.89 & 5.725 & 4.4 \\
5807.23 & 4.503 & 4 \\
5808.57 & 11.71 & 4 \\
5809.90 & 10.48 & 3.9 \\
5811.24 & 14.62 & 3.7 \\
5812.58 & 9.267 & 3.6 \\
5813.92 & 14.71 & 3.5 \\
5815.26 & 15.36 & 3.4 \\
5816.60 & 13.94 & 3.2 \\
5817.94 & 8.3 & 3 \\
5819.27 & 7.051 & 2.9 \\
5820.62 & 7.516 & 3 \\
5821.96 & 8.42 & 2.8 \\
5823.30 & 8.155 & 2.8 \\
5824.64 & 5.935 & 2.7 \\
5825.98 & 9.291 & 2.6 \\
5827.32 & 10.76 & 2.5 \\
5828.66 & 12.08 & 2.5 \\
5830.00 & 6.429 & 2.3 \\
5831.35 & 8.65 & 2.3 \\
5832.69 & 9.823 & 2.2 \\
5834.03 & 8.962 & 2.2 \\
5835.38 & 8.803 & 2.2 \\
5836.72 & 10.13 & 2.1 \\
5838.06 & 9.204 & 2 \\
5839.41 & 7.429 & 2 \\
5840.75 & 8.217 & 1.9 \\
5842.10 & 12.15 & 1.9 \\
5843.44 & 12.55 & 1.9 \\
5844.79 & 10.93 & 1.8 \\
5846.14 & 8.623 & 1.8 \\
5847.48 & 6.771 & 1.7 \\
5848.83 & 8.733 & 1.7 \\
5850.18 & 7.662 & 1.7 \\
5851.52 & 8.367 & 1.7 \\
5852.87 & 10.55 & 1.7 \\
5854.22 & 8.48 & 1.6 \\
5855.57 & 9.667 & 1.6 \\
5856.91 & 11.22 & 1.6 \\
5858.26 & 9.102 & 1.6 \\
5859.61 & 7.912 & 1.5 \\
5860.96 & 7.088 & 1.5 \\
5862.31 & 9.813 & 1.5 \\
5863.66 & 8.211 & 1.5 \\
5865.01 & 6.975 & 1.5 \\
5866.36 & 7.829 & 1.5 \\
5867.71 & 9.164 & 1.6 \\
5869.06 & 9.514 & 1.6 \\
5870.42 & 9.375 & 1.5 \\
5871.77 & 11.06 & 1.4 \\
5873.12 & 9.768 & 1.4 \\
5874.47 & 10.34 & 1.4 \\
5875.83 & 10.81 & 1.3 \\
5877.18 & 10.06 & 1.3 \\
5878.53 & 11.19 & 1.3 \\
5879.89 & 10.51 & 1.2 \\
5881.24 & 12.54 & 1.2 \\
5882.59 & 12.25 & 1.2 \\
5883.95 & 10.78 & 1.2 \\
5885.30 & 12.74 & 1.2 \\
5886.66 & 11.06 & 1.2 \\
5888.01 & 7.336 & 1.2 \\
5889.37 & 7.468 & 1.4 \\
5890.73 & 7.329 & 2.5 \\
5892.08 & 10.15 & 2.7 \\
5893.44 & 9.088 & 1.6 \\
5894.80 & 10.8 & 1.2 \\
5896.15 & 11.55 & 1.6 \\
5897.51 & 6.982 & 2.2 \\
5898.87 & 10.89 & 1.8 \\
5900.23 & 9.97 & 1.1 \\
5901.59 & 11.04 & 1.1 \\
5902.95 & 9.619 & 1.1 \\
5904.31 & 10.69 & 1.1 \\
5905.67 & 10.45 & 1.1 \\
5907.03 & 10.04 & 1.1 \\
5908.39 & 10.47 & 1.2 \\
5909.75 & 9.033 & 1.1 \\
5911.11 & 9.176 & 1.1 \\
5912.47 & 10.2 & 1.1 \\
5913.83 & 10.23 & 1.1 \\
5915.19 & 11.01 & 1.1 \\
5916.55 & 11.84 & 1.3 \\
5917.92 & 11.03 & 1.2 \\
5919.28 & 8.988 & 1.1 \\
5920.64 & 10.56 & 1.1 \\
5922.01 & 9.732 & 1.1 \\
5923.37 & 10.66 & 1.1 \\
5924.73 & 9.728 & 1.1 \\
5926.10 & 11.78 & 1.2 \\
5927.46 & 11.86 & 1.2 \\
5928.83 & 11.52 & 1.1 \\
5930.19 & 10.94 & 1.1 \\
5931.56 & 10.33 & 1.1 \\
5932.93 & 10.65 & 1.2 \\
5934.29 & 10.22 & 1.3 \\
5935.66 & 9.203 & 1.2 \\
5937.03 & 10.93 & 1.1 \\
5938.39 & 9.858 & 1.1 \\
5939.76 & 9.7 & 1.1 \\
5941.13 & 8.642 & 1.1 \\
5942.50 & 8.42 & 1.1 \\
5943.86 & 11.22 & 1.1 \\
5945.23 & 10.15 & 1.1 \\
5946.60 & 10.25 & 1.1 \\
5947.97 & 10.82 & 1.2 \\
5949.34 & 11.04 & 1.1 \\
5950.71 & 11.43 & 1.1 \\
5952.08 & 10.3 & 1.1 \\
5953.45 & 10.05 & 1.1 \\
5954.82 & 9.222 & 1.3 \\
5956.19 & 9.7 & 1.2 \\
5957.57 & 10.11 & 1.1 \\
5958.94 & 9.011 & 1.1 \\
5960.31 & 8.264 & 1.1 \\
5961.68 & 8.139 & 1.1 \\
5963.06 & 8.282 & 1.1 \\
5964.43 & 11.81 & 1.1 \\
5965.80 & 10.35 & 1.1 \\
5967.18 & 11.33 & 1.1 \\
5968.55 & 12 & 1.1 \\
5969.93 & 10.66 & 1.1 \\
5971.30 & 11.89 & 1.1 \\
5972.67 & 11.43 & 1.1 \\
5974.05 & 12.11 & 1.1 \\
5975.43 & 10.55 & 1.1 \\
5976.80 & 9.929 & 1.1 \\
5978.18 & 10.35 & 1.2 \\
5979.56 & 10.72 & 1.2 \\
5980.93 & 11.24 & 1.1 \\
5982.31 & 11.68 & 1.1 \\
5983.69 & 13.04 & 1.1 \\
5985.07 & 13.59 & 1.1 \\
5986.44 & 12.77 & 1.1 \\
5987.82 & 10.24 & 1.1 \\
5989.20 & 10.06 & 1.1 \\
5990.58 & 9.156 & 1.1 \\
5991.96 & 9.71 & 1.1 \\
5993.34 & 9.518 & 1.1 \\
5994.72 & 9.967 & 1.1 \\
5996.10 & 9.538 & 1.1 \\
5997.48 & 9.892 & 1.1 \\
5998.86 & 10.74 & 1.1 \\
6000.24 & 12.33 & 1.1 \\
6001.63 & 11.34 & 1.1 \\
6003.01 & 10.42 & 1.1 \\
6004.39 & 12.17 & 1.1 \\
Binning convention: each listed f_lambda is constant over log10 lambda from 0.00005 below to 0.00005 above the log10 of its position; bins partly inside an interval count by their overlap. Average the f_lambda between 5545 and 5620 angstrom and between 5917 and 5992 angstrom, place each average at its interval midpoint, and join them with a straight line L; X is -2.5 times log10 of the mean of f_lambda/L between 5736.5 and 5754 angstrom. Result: 0.19 mag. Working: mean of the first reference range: 13.6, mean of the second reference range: 10.5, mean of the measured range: 10.3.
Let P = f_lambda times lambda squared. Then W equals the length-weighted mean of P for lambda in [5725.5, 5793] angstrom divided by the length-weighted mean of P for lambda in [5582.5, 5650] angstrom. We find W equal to 0.74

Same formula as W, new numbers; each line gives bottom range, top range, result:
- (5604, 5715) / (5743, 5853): 0.56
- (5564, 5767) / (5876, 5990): 0.78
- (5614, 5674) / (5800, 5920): 0.49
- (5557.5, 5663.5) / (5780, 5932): 0.67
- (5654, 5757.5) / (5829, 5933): 0.66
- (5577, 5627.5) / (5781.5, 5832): 0.68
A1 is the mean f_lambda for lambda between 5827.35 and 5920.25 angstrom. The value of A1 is 9.7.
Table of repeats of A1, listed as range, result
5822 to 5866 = 9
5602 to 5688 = 20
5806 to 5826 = 9.85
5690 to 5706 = 10.3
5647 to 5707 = 20.5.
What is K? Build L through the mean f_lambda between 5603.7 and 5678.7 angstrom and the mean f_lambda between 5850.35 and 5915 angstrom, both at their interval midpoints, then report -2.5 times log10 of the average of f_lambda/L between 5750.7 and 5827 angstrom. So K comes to 0.42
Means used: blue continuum 21.2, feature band 9.59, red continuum 9.76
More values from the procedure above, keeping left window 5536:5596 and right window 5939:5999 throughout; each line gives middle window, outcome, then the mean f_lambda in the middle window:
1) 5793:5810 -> 0.27 mag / 8.3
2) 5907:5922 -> 0.03 mag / 10.2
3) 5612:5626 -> -0.22 mag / 13.2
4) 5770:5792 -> 0.07 mag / 9.93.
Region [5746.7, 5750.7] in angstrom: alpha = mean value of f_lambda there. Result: 9.73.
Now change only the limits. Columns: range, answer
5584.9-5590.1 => 9.73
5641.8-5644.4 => 10.9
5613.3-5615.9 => 15.7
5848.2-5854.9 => 8.76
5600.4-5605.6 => 17.8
